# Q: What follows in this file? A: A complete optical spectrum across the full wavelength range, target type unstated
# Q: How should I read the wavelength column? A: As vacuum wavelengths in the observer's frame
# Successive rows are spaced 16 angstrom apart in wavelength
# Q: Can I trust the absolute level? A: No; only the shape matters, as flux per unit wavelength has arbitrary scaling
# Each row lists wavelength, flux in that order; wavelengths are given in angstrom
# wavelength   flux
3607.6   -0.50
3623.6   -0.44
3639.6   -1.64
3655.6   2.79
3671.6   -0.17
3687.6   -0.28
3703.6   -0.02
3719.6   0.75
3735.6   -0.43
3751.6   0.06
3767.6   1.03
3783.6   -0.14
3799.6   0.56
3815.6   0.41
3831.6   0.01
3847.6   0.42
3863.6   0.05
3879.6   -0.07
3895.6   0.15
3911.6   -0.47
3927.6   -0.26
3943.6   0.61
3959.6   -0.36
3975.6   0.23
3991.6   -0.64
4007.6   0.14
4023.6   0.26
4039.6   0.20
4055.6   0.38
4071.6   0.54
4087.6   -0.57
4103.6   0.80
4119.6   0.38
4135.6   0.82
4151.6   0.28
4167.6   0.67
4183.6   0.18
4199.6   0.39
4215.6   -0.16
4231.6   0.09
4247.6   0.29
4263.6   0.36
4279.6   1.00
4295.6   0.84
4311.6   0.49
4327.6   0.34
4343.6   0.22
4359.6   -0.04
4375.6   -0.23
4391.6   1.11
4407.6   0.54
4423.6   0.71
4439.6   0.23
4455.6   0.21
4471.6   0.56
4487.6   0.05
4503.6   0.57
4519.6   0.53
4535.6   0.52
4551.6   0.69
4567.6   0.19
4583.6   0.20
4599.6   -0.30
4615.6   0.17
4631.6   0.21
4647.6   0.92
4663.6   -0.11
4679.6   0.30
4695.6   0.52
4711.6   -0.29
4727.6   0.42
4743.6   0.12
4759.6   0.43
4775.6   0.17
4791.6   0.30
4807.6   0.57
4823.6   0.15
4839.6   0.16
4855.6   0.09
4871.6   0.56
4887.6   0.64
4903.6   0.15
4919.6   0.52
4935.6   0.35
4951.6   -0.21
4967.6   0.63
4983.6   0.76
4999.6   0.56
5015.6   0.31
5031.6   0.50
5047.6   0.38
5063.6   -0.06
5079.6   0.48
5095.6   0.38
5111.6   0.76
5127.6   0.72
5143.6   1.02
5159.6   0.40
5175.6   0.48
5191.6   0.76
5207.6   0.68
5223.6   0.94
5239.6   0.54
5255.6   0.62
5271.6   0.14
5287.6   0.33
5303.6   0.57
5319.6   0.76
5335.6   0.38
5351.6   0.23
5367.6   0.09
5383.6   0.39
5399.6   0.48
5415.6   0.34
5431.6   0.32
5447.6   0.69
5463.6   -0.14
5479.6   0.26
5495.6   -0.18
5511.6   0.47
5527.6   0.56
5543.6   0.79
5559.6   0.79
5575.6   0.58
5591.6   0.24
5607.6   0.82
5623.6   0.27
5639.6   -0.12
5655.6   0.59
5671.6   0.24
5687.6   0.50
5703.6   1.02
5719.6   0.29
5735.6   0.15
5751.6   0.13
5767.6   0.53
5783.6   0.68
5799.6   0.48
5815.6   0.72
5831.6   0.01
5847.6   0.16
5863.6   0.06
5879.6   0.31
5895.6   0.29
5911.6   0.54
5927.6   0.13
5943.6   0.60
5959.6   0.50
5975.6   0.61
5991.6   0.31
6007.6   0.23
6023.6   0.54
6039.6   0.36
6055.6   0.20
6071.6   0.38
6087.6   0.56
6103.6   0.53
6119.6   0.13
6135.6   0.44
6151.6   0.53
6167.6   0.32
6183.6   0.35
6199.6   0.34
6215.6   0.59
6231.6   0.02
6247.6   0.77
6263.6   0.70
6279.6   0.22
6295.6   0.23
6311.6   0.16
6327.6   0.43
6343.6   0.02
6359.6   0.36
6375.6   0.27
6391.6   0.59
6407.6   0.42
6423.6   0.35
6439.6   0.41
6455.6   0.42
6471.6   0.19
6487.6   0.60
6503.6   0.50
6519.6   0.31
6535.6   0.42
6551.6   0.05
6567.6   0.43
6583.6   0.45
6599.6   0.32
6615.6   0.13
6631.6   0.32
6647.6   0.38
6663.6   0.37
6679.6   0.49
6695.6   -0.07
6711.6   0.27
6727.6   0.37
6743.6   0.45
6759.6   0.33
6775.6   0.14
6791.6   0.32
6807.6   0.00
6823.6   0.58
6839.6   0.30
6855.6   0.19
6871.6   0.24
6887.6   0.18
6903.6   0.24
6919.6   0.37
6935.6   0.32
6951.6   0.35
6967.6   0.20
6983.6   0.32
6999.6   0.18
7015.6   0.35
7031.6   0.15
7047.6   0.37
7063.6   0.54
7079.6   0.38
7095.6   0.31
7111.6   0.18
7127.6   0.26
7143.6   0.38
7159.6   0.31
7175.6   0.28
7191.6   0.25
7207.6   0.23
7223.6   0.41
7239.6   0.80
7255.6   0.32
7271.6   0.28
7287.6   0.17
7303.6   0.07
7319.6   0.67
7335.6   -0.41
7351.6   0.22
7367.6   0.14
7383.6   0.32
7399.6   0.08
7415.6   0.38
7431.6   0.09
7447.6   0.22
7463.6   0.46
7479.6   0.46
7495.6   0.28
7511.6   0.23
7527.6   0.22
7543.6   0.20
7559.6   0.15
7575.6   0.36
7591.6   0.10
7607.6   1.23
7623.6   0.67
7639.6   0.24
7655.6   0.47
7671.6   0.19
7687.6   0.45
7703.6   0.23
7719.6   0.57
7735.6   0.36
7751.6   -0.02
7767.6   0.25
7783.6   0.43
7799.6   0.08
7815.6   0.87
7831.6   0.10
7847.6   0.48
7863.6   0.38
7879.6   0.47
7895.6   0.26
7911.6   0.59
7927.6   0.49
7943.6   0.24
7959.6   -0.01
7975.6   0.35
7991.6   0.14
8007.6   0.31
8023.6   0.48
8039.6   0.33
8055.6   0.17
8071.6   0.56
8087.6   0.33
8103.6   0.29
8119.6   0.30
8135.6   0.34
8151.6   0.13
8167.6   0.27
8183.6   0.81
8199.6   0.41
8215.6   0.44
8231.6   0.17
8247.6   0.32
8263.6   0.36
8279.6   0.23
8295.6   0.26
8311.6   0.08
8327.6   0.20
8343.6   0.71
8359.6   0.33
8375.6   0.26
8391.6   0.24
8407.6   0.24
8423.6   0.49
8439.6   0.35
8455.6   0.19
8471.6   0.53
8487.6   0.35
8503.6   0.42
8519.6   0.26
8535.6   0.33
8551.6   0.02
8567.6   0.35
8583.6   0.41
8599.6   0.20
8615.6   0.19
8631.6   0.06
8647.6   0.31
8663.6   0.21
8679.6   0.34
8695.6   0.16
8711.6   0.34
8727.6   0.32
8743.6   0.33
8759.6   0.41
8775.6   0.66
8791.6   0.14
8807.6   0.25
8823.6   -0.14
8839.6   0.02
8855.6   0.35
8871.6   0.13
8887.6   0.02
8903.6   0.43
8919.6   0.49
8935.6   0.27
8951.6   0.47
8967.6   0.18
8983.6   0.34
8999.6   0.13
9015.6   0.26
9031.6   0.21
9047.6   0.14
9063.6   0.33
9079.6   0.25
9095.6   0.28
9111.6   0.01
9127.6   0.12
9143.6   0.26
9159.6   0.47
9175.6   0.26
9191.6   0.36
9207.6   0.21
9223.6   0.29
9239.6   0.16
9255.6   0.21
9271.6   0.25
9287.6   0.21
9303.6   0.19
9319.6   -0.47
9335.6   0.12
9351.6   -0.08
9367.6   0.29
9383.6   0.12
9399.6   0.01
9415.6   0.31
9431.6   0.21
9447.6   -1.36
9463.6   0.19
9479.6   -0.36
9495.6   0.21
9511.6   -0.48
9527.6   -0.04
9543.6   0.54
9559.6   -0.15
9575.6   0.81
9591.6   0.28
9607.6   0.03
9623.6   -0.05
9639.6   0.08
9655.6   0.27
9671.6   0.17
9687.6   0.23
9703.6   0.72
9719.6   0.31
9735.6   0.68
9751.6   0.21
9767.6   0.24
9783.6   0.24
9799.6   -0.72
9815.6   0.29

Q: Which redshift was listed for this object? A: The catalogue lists 0.247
